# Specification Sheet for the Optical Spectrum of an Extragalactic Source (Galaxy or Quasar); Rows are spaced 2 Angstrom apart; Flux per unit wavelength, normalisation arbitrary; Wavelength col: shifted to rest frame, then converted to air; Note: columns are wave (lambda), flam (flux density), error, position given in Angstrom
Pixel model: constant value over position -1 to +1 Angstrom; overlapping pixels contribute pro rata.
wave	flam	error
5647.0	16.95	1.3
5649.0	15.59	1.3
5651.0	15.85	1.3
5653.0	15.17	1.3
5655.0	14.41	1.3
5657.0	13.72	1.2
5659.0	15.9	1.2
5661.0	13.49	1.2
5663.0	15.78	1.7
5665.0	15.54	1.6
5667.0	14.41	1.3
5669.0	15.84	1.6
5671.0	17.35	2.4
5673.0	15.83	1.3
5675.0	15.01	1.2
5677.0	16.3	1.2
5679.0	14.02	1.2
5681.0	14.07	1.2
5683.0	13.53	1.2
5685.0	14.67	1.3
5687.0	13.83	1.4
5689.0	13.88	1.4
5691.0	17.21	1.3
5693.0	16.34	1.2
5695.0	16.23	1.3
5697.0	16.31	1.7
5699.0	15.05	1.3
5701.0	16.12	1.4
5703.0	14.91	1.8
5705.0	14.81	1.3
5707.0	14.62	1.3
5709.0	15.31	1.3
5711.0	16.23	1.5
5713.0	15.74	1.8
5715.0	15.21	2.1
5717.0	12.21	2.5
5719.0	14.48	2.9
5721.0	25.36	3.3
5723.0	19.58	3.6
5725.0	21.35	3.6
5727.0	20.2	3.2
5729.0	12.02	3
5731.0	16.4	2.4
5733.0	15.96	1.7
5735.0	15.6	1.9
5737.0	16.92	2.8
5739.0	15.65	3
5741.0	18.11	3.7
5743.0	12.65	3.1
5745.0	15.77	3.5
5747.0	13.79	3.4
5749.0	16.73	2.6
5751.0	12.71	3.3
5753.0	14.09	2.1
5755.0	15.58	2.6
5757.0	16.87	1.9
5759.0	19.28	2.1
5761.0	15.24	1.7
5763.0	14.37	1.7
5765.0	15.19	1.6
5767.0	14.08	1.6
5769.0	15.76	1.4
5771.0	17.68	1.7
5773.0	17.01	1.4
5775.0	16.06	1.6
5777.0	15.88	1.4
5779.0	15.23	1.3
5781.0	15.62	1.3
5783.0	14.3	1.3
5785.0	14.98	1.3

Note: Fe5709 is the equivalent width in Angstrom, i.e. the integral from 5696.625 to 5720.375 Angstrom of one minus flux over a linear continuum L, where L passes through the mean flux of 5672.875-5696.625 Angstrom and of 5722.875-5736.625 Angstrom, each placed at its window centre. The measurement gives 1.4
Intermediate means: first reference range 15.1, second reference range 17.1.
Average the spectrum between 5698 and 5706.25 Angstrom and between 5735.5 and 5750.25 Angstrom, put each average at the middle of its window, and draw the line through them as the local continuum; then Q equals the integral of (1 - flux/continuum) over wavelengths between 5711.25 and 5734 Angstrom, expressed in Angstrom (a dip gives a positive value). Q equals -2.5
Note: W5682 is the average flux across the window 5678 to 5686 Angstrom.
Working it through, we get 14.1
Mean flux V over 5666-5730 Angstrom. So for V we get 15.9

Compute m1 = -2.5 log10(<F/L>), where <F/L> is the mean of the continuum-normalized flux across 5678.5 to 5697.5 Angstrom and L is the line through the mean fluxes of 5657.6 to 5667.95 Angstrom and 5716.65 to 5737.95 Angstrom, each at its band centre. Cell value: 0.07 mag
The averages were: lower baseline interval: 15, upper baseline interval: 17.4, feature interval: 15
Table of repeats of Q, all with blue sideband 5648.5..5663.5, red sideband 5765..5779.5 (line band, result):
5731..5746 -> -0.20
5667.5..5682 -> -0.34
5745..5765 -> 0.47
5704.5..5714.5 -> 0.02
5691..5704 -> -0.54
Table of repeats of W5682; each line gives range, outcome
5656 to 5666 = 14.9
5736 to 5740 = 16.3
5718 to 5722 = 19.9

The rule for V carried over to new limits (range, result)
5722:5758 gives 16.1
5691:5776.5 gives 16.1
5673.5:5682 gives 14.9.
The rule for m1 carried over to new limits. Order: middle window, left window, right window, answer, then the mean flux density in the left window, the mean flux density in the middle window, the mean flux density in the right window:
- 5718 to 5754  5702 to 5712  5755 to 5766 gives -0.057 mag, 15.2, 16.5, 16.1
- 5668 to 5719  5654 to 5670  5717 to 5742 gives 0.058 mag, 14.9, 15.2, 17.4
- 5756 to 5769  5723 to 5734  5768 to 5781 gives 0.047 mag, 17.4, 15.8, 16.2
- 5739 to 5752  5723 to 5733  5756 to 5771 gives 0.120 mag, 17.5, 15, 16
